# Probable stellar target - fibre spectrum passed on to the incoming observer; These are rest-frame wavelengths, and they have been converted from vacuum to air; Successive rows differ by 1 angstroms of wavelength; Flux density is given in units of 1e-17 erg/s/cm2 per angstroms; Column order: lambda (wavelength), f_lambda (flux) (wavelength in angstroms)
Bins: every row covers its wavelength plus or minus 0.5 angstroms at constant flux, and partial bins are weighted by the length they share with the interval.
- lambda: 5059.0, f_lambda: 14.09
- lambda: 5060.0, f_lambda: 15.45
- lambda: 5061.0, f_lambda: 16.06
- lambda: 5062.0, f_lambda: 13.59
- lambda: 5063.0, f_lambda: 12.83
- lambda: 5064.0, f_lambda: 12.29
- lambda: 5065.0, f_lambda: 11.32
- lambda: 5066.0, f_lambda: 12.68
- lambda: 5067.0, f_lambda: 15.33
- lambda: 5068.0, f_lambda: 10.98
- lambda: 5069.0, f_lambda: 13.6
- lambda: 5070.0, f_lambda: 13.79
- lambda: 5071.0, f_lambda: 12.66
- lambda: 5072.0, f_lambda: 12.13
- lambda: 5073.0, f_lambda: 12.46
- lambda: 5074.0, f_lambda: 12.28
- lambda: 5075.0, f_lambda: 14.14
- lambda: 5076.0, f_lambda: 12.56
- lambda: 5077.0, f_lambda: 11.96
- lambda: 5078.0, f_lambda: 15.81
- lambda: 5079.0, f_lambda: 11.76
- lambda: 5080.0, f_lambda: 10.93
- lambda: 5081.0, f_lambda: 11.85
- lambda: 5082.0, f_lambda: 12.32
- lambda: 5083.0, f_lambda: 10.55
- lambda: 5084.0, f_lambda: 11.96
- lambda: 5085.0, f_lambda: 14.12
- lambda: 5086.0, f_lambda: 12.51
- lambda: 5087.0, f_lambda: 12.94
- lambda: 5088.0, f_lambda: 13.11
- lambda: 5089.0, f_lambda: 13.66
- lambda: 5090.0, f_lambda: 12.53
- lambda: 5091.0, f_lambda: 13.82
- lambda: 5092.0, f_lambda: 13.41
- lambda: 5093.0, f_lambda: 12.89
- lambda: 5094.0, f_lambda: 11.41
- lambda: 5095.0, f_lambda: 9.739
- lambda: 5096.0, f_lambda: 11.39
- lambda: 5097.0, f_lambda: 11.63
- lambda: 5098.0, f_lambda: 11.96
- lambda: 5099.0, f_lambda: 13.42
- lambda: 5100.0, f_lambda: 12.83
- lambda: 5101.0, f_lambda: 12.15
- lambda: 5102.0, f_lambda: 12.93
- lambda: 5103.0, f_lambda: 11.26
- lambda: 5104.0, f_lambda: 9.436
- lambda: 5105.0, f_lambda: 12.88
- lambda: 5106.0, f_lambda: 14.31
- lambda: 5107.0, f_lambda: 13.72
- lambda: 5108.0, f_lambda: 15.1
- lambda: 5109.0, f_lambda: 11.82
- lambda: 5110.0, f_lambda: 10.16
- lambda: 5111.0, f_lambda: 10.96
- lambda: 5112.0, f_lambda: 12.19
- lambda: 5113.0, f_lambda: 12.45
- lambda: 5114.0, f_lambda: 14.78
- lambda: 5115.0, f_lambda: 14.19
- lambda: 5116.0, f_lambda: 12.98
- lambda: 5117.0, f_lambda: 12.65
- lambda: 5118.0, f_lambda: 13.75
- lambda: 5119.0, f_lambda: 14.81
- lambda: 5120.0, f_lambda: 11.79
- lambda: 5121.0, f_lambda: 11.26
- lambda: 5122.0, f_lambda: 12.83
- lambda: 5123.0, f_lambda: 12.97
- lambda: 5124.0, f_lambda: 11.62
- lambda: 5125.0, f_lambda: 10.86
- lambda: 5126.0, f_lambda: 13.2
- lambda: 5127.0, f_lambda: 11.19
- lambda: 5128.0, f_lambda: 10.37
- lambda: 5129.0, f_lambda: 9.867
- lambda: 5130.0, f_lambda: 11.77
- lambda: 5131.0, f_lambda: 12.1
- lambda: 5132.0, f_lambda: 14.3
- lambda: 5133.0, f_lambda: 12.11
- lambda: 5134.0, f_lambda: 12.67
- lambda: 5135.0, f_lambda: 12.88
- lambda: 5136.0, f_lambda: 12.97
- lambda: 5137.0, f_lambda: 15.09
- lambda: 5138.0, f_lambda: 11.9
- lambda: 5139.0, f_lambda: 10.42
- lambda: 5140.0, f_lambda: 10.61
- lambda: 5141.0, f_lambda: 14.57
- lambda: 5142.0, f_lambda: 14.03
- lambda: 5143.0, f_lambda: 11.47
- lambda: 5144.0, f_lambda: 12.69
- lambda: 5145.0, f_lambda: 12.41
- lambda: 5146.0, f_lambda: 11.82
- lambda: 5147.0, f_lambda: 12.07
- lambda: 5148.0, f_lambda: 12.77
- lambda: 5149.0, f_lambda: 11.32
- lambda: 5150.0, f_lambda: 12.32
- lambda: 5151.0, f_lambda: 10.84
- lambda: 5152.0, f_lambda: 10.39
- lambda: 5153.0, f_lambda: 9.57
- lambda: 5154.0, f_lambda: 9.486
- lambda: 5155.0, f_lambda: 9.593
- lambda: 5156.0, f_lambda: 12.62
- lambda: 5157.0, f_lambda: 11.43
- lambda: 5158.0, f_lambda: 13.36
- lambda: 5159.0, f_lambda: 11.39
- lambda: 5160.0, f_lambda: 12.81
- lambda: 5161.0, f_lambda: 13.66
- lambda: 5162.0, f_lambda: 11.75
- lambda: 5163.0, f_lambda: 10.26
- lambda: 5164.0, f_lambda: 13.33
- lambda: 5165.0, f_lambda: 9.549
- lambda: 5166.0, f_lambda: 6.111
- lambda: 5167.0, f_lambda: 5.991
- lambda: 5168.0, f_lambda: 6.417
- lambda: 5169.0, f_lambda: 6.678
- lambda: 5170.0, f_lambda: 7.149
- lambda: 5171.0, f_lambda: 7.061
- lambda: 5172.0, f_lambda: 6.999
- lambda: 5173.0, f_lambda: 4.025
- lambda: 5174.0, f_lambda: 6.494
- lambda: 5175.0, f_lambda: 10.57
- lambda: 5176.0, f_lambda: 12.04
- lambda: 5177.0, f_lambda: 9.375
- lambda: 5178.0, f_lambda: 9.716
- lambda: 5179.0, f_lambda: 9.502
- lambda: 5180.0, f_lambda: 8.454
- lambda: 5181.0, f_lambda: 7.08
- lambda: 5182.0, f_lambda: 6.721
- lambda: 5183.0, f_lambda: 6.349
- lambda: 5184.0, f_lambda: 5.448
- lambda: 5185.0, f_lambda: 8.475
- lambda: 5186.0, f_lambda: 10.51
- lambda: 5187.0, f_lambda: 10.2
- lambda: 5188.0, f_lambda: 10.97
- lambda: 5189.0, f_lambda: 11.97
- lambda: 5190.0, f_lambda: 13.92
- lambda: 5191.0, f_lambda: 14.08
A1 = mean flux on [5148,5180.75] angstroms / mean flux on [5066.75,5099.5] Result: 0.77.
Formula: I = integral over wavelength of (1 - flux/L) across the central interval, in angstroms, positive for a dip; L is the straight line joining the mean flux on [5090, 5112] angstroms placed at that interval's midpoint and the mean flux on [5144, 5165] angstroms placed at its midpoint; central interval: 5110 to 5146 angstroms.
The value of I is -1.5 angstroms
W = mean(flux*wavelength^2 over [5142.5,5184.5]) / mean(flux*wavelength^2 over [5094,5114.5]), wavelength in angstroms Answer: 0.81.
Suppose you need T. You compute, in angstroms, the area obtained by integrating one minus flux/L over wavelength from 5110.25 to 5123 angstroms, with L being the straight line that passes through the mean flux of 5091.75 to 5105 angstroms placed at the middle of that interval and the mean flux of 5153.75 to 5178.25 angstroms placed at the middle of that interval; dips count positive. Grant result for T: -1.8 angstroms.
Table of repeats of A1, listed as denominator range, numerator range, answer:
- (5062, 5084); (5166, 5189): 0.64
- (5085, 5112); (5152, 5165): 0.92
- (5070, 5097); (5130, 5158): 0.96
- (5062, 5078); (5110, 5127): 0.98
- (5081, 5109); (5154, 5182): 0.75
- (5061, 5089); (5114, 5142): 0.98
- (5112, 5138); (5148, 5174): 0.77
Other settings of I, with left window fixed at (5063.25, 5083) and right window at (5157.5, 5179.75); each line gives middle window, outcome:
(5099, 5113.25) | -1.1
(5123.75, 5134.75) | -1.2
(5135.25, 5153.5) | -3.5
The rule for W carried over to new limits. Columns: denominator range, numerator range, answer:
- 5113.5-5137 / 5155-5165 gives 0.97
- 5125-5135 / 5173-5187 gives 0.72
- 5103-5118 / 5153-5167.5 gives 0.87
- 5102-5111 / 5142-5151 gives 1.00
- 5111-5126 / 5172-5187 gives 0.66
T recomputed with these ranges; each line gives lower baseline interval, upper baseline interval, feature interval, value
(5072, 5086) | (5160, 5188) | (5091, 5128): -3.83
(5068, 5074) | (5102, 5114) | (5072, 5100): 0.17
